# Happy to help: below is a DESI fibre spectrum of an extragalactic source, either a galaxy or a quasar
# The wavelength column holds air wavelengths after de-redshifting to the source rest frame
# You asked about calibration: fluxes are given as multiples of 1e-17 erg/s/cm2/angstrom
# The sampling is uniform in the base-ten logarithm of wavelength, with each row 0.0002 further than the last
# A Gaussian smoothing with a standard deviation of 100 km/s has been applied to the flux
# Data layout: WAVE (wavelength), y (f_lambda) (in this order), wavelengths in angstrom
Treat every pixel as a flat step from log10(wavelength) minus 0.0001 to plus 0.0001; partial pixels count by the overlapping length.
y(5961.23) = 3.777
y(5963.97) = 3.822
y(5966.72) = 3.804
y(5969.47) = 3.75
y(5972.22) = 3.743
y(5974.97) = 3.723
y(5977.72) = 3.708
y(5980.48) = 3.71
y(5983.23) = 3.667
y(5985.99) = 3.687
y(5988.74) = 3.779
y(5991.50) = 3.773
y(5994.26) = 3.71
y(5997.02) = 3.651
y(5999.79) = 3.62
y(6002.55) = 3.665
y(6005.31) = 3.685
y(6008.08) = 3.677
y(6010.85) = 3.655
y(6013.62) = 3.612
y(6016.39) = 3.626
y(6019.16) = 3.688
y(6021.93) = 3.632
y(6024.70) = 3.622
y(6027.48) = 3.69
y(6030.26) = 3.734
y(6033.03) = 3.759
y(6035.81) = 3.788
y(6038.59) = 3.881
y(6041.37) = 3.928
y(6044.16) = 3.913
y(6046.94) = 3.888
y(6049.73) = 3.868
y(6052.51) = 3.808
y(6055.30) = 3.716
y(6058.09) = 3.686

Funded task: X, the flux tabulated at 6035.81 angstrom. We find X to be 3.788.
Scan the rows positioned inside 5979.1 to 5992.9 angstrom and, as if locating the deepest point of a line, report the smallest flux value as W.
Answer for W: 3.667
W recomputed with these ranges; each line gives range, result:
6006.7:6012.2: 3.655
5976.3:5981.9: 3.708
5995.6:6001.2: 3.62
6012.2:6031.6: 3.612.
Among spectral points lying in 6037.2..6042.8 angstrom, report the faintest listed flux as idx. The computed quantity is 3.881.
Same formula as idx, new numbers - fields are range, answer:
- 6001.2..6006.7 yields 3.665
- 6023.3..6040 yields 3.622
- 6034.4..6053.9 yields 3.788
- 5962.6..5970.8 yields 3.75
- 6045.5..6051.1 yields 3.868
